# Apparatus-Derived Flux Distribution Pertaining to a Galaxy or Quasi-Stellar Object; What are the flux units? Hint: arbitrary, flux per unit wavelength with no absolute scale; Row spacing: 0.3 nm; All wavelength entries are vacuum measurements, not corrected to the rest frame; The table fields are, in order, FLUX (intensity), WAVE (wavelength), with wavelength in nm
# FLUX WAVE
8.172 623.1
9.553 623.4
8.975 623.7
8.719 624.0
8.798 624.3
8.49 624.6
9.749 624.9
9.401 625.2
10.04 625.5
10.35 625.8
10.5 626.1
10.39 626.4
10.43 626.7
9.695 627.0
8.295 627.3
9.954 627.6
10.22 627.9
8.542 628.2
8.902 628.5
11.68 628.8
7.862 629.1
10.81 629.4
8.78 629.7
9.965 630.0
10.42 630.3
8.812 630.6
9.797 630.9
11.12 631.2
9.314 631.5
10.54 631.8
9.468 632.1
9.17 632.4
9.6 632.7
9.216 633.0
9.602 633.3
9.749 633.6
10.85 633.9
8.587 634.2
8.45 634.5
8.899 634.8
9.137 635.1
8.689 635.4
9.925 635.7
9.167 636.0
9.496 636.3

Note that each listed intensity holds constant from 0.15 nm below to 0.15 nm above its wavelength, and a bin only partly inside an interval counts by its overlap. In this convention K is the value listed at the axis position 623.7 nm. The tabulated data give 8.975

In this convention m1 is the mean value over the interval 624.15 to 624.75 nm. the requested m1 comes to 8.64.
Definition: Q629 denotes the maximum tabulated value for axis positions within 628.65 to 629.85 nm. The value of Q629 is 11.68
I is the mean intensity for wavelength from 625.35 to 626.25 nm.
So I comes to 10.3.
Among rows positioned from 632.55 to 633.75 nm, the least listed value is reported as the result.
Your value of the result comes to 9.216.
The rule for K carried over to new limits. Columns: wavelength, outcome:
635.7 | 9.925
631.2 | 11.12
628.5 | 8.902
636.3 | 9.496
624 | 8.719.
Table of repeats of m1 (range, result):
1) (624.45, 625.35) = 9.21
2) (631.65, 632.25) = 10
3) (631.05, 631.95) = 10.3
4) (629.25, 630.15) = 9.85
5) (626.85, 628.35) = 9.34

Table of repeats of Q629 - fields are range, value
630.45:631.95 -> 11.12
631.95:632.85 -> 9.6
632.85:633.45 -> 9.602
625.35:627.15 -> 10.5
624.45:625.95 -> 10.35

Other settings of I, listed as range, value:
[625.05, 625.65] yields 9.72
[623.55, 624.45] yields 8.83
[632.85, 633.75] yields 9.52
